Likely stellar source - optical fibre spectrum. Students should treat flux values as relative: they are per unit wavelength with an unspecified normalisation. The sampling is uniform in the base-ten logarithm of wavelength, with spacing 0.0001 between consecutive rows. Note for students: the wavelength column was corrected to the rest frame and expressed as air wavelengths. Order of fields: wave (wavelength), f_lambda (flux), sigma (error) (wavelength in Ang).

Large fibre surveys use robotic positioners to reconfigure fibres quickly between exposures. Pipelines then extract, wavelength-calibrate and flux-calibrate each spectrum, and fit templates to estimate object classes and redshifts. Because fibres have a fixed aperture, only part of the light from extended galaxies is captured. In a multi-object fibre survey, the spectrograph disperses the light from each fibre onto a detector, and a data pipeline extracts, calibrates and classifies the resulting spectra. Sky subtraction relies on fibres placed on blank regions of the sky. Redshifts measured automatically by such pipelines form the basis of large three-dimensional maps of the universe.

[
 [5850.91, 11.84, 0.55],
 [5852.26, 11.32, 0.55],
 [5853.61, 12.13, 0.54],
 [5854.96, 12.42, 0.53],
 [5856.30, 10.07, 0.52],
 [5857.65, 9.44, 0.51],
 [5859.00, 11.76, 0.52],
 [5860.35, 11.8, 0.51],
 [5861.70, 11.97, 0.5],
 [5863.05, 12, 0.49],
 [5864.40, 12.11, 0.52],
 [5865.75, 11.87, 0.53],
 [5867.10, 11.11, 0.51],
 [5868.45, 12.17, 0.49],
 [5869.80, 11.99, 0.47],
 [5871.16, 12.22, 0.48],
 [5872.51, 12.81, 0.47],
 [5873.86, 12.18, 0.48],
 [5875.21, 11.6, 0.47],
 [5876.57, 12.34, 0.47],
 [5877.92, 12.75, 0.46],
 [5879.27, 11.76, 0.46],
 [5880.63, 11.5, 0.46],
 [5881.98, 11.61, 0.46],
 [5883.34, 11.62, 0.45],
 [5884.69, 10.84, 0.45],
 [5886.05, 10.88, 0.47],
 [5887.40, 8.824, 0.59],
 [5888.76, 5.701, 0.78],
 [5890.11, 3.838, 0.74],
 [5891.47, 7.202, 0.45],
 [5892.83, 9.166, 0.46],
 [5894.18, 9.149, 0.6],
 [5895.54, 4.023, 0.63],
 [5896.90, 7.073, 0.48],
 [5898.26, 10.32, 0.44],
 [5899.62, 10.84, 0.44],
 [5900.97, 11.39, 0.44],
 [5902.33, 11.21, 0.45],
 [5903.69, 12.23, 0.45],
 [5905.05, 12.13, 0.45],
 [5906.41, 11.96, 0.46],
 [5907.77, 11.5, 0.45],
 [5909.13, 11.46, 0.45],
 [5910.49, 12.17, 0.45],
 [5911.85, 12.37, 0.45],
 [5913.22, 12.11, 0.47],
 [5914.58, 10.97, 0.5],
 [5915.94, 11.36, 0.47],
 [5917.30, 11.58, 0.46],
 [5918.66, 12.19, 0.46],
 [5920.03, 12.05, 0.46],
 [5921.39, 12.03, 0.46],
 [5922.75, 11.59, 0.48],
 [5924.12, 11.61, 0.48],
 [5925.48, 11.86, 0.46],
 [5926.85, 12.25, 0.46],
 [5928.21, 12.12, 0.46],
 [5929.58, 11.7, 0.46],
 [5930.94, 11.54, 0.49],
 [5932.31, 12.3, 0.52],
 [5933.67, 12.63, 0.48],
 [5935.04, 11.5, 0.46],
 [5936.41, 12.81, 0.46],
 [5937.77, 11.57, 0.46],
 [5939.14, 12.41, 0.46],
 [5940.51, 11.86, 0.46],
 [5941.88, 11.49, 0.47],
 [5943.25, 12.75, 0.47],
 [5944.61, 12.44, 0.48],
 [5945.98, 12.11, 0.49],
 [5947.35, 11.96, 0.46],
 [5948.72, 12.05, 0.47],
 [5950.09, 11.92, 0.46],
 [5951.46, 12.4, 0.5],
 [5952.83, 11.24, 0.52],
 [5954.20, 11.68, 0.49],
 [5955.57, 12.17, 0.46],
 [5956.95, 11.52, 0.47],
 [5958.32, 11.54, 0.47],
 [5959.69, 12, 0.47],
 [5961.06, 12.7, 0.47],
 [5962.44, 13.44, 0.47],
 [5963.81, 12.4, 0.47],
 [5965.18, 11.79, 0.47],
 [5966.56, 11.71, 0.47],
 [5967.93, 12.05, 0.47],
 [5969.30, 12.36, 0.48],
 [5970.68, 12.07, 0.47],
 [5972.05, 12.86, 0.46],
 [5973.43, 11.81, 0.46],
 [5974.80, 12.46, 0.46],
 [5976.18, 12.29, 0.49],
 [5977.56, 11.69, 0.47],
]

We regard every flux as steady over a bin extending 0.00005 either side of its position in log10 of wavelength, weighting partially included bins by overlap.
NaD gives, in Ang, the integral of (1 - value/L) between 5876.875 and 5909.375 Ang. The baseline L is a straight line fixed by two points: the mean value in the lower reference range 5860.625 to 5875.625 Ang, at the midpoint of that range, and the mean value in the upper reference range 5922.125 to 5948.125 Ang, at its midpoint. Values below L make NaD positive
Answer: 5.54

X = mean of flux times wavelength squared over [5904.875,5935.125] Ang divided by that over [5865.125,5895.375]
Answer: 1.15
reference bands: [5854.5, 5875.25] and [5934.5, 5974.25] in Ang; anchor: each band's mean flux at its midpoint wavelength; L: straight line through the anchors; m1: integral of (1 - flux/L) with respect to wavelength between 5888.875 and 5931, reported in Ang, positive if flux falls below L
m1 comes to 4.4 Ang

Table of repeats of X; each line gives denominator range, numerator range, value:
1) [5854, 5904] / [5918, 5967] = 1.16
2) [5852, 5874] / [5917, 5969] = 1.05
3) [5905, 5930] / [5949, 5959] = 1.01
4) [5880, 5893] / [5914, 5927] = 1.30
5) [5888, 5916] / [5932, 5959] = 1.23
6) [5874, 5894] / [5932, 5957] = 1.23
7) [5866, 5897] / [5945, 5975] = 1.22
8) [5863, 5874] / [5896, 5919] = 0.95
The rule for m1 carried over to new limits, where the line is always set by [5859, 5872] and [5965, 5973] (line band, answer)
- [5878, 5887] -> 0.4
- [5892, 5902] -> 2.6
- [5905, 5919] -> 0.3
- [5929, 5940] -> 0.0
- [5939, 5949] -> 0.0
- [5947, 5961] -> 0.3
